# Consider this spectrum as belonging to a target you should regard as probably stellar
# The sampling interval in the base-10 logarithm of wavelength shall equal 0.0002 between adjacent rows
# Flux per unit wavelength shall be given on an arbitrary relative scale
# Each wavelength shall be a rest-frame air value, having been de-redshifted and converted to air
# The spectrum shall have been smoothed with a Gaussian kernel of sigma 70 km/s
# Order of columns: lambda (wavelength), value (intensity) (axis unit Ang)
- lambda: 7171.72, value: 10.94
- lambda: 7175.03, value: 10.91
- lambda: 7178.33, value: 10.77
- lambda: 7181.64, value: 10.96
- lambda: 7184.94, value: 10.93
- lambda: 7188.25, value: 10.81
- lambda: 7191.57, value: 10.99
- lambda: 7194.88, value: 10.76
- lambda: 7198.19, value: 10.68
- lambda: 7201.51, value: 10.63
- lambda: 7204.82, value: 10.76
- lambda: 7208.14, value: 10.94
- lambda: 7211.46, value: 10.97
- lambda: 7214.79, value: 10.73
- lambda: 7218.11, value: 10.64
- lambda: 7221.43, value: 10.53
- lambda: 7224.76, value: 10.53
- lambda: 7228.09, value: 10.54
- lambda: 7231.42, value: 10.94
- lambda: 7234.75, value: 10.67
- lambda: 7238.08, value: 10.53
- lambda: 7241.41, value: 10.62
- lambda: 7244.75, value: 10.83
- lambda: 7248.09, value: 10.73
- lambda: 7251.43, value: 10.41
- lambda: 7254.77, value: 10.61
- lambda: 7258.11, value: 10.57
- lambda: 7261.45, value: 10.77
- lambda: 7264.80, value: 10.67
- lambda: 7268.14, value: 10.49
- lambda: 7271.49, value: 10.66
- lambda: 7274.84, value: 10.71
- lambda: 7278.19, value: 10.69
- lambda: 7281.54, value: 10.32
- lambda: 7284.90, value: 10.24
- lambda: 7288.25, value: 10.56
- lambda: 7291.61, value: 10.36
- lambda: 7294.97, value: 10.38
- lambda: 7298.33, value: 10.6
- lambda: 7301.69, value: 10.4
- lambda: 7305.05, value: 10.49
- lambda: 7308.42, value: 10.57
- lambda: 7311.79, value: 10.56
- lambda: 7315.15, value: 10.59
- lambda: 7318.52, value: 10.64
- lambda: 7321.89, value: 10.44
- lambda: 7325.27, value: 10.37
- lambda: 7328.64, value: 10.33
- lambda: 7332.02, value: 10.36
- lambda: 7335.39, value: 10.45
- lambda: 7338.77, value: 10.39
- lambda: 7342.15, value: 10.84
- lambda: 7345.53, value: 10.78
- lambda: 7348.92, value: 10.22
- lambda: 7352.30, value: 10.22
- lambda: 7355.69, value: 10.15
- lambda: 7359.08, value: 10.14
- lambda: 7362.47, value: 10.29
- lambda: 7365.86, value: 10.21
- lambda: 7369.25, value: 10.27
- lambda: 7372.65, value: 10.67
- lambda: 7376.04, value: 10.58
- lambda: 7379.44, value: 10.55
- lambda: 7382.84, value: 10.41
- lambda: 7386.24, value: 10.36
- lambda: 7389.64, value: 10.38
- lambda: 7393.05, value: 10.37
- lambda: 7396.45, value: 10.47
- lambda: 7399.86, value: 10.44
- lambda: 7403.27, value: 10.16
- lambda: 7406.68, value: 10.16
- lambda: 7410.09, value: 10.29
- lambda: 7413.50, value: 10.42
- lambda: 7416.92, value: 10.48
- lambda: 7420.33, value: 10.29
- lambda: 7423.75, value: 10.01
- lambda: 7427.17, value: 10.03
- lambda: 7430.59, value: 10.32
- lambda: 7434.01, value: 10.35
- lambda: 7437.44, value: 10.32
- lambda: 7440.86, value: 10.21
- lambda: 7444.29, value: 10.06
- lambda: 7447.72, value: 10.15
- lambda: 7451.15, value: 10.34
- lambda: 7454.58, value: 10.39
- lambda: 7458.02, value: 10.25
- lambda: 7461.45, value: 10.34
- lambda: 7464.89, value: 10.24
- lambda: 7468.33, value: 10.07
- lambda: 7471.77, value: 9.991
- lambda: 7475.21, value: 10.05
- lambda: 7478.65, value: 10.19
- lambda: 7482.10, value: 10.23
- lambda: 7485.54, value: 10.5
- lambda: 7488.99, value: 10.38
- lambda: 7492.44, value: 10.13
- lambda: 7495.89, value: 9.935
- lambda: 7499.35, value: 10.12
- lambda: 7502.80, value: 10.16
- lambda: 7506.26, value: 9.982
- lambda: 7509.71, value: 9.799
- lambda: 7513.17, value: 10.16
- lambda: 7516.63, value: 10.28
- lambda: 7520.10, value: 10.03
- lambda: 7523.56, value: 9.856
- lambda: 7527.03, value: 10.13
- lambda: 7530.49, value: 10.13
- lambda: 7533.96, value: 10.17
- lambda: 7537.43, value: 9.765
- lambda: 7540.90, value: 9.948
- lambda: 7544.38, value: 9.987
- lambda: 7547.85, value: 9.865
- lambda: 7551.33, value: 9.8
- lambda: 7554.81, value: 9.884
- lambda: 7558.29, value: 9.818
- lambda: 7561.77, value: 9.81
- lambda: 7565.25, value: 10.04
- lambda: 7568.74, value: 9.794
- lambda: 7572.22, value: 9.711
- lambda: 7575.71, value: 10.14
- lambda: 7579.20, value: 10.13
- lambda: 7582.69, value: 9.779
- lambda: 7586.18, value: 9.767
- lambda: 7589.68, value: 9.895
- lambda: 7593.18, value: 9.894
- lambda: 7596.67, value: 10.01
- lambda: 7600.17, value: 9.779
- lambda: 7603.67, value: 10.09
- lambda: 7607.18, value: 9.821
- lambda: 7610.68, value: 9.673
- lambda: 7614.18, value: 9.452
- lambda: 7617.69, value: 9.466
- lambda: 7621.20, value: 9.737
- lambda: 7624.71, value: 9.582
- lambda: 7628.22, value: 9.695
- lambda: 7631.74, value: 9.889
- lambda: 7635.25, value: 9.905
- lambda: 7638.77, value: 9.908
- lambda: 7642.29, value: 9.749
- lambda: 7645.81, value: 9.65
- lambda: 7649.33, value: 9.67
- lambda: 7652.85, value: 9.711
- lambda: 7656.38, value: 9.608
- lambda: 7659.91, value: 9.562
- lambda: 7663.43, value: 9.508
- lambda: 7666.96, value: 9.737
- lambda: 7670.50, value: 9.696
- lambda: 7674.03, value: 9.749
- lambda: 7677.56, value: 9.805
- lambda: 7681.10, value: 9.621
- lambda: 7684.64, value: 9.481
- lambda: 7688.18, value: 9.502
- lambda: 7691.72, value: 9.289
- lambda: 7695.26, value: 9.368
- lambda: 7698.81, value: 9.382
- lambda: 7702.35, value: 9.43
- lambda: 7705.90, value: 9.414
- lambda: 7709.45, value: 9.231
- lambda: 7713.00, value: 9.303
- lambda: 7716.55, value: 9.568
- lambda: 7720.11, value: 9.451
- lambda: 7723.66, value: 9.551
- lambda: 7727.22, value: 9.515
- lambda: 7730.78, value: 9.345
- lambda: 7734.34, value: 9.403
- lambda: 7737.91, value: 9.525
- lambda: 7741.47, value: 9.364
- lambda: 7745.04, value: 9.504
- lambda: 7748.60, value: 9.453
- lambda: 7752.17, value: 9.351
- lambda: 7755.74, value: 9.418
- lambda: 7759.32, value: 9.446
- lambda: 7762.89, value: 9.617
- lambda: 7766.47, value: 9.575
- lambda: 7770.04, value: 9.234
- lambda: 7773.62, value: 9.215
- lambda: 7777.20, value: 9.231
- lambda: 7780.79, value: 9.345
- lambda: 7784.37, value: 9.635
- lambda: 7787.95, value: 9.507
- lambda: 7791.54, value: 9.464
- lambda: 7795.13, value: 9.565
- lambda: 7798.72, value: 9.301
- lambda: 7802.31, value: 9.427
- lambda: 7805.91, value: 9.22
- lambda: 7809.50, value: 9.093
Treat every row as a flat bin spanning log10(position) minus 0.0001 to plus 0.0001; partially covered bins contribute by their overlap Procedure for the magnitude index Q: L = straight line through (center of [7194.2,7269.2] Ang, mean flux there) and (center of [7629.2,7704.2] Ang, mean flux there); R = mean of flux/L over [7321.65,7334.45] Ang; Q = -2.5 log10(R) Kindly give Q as 0.01 mag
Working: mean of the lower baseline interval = 10.7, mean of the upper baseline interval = 9.63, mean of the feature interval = 10.4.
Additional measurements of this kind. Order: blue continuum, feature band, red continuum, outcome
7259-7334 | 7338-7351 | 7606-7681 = -0.02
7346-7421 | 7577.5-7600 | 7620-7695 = -0.01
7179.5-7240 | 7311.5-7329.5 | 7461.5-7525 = 0.00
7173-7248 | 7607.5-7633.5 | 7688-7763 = 0.00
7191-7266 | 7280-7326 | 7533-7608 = 0.01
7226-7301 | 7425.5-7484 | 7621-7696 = -0.01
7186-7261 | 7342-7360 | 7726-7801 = 0.00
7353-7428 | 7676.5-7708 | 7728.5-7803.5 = 0.02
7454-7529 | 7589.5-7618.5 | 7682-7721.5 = 0.00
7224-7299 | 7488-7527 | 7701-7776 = -0.01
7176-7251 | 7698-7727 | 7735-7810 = 0.01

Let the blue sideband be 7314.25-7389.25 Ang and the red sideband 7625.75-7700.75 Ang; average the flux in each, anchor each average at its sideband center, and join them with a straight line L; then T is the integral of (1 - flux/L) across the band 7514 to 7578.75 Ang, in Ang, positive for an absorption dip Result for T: -0.2 Ang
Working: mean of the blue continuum 10.4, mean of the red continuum 9.64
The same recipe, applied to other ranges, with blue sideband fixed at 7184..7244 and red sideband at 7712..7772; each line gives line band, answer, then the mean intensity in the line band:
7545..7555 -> 0.06 Ang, 9.86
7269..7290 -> 0.09 Ang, 10.5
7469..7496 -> -0.29 Ang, 10.2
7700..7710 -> 0.17 Ang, 9.38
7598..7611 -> -0.11 Ang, 9.86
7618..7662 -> -0.07 Ang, 9.71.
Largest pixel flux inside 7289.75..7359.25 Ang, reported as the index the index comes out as 10.84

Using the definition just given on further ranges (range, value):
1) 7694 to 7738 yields 9.568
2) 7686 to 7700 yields 9.502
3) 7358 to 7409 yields 10.67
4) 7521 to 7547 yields 10.17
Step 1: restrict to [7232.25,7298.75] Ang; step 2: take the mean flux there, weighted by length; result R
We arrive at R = 10.6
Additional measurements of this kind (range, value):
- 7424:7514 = 10.2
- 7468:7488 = 10.2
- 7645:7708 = 9.56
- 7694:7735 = 9.41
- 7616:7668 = 9.69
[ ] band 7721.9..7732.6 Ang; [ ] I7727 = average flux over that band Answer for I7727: 9.47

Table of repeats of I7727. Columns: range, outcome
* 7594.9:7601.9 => 9.9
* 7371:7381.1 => 10.6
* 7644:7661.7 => 9.64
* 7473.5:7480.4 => 10.1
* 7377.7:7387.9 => 10.4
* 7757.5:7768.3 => 9.54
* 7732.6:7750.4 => 9.45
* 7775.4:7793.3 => 9.44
